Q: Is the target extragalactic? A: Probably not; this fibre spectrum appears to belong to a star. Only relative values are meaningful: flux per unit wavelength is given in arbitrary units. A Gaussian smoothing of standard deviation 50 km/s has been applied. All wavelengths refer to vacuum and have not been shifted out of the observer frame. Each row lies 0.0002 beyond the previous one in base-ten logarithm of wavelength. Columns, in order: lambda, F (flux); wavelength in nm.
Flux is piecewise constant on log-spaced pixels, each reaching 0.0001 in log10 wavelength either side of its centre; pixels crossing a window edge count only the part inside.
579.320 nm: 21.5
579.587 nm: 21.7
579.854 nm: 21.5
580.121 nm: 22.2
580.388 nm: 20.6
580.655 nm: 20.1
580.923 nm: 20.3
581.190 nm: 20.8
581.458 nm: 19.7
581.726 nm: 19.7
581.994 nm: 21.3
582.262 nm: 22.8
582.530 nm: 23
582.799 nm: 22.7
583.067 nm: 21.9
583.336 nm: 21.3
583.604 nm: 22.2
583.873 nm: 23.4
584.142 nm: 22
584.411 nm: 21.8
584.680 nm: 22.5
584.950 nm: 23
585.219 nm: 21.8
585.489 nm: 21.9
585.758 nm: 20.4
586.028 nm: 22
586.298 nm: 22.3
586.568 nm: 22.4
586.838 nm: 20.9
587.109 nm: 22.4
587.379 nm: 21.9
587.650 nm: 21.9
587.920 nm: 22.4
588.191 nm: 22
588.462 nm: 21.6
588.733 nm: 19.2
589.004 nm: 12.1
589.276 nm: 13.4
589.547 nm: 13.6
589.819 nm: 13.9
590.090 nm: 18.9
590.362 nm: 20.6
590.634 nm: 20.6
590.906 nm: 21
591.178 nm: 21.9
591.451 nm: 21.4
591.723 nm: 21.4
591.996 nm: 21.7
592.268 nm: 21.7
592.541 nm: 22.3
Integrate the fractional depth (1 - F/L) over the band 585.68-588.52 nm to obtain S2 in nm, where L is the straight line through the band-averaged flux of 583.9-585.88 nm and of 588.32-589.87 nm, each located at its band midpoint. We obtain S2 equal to -0.49 nm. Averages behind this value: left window 22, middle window 21.9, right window 15.7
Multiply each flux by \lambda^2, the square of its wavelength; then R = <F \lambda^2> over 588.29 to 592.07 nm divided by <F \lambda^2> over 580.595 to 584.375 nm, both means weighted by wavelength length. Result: 0.89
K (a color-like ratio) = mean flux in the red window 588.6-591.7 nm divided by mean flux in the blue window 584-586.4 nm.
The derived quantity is 0.8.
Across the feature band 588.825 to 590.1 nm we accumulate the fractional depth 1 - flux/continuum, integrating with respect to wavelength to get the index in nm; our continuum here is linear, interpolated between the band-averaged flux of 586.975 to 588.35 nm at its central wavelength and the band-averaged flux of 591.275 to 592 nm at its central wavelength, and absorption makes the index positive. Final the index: 0.45 nm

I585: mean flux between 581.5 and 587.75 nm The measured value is 21.9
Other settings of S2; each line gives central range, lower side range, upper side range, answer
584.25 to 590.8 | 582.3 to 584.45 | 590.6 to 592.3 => 0.518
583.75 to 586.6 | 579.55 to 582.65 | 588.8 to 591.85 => -0.337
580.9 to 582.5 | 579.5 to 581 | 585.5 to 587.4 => 0.022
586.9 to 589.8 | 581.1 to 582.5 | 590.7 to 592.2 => 0.329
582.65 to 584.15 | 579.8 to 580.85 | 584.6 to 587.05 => -0.053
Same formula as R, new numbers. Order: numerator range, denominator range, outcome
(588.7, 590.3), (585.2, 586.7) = 0.70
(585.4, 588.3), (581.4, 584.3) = 1.01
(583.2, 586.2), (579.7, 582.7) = 1.06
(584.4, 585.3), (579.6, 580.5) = 1.06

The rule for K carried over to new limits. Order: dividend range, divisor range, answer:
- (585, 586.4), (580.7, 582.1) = 1.07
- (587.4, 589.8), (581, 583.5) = 0.85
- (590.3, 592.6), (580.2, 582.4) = 1.03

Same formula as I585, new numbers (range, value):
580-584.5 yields 21.5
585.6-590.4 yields 19.5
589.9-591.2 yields 20.2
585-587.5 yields 21.8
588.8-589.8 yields 13.6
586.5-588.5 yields 21.9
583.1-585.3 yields 22.2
